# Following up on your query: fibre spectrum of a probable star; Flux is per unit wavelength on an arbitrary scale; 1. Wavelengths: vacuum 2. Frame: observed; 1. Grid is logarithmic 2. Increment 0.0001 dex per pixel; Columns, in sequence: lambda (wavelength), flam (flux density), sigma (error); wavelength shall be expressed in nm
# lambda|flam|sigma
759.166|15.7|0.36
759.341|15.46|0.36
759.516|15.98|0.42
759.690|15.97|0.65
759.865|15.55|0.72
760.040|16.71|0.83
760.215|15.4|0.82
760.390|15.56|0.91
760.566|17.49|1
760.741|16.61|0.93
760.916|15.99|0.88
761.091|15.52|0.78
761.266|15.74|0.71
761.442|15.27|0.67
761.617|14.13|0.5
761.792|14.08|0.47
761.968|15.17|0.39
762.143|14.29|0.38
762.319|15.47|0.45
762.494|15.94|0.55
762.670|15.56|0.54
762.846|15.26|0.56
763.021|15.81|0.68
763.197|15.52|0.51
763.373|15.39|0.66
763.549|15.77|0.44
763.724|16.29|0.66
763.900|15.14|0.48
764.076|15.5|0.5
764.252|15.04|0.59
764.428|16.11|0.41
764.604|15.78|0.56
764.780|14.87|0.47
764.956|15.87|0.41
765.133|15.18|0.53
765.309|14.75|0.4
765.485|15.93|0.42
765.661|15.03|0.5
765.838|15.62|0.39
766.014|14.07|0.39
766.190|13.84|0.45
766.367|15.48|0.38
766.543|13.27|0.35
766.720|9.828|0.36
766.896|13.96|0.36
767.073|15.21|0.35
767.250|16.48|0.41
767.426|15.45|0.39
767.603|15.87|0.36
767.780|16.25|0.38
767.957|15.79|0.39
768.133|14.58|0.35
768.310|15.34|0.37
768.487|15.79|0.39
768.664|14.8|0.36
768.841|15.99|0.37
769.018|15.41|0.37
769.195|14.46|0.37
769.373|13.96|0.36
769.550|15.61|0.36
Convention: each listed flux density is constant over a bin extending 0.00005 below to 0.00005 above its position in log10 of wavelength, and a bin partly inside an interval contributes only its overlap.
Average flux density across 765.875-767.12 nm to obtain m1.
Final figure 13.7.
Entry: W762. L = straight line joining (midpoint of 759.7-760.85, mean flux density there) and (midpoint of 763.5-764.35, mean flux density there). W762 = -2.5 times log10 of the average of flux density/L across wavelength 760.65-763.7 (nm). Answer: 0.03 mag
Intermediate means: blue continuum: 16.2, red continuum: 15.6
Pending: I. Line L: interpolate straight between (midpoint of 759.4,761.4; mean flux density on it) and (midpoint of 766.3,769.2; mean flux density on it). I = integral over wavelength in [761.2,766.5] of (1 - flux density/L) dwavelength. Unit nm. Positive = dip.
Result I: 0.093 nm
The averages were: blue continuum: 16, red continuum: 15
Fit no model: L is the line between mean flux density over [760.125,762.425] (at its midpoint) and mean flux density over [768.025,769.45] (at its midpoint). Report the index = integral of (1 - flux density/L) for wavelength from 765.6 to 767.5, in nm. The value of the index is 0.10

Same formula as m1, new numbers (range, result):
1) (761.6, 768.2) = 15.1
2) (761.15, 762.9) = 15.1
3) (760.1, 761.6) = 15.9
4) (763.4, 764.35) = 15.5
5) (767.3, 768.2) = 15.7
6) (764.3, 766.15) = 15.3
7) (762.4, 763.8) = 15.7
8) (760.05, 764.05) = 15.5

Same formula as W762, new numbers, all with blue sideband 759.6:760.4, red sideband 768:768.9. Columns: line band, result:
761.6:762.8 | 0.052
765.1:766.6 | 0.048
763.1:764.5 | 0.003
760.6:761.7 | 0.011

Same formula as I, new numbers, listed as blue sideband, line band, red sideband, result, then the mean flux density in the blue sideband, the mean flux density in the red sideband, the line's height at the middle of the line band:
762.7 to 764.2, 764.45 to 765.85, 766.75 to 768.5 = 0.00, 15.6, 15.3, 15.5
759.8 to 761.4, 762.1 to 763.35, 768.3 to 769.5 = 0.03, 16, 15.1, 15.8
